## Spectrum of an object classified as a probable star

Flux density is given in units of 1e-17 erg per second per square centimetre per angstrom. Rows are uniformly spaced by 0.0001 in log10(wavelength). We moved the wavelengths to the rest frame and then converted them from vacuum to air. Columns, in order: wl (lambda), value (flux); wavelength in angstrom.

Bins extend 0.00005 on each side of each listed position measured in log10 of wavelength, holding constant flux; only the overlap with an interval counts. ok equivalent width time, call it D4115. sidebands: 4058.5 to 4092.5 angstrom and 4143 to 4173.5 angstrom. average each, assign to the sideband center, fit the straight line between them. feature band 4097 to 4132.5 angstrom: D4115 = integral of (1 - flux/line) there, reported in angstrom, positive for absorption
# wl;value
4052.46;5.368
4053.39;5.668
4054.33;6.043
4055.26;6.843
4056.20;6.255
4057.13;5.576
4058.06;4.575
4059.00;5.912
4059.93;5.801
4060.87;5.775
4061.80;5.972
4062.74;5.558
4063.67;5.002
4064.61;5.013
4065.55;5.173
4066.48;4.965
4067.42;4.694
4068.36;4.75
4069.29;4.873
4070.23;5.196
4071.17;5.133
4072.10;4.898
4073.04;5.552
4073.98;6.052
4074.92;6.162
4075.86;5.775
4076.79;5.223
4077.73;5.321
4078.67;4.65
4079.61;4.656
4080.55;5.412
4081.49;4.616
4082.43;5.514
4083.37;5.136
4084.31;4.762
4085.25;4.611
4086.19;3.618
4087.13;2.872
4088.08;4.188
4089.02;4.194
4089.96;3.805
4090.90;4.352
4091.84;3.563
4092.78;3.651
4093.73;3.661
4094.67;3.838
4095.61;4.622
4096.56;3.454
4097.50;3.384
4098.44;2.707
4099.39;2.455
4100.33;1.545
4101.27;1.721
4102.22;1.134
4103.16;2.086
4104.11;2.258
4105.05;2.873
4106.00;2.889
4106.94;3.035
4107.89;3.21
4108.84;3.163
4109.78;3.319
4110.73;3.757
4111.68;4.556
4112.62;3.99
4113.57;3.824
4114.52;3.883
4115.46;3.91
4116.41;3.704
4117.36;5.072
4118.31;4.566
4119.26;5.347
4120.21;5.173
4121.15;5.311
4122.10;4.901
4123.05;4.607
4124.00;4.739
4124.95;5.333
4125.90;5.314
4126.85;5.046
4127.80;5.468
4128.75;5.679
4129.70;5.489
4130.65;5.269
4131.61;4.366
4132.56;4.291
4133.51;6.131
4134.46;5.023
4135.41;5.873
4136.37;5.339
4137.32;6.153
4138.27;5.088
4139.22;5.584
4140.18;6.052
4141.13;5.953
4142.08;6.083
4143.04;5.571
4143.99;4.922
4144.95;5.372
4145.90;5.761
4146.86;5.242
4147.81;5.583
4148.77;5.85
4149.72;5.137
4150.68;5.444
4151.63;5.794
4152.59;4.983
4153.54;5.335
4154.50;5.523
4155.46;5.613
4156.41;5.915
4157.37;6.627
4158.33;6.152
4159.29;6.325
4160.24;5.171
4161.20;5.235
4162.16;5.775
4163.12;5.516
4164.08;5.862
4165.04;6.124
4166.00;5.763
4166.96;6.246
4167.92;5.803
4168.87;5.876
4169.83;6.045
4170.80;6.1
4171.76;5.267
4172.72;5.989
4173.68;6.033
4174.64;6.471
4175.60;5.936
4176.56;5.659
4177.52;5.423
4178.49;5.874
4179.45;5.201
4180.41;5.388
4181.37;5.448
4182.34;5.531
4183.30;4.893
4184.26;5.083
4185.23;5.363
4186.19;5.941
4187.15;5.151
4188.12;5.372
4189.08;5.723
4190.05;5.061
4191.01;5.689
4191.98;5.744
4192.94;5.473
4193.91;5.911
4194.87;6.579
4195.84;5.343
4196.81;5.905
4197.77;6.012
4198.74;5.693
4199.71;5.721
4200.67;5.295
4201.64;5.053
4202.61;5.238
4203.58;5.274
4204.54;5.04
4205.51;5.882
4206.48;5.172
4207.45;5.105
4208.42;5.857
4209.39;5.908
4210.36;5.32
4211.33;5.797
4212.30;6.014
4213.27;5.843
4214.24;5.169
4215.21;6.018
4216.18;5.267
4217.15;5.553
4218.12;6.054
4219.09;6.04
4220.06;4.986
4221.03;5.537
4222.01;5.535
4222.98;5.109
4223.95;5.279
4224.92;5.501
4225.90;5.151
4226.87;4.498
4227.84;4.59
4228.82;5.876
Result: 9.3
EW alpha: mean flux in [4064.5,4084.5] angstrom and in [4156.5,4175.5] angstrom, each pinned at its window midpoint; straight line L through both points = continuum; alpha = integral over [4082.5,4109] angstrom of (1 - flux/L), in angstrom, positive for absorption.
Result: 9.8 angstrom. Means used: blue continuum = 5.17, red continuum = 5.91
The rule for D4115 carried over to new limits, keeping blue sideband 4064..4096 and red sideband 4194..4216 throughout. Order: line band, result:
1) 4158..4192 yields -1.8 angstrom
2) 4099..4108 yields 4.8 angstrom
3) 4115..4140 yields -0.3 angstrom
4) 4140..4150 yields -0.8 angstrom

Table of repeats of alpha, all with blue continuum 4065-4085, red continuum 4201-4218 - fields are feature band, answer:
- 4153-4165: -0.9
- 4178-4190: 0.1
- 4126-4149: -0.6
